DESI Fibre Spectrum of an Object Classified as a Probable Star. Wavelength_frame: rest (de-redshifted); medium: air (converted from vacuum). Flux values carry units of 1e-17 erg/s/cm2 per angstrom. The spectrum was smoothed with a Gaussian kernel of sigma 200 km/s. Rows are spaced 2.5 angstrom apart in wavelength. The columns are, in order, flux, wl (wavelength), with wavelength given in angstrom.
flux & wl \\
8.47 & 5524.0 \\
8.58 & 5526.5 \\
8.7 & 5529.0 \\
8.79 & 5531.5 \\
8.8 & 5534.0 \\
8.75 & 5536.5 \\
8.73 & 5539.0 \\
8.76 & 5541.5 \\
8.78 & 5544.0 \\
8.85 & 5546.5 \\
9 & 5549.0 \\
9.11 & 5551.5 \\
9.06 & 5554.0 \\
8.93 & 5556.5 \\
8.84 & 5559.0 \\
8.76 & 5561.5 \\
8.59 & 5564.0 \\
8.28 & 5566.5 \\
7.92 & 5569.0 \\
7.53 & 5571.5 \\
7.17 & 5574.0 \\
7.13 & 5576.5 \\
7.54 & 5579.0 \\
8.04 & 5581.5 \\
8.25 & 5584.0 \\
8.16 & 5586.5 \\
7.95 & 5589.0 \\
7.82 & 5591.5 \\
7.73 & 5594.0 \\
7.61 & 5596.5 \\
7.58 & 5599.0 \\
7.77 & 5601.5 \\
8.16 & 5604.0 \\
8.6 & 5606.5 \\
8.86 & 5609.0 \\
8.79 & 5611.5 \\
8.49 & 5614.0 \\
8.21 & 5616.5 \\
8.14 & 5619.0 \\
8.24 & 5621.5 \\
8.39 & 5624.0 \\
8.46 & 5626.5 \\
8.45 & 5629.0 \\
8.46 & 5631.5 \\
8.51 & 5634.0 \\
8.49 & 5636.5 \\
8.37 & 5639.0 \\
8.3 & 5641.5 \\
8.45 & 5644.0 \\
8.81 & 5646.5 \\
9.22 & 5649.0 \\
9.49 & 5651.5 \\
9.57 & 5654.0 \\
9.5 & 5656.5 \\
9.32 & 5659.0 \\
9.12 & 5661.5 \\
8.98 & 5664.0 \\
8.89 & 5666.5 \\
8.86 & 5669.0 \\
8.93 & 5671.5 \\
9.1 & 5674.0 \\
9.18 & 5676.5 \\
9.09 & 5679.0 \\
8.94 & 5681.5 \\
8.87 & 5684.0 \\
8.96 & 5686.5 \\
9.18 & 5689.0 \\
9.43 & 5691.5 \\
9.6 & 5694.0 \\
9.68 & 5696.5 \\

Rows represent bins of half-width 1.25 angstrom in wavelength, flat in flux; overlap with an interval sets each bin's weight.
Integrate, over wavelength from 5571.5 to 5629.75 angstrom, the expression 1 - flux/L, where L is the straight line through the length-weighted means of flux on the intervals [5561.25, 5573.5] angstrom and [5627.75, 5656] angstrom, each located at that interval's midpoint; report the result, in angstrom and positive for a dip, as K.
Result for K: 2.4 angstrom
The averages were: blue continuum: 8.11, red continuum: 8.76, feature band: 8.05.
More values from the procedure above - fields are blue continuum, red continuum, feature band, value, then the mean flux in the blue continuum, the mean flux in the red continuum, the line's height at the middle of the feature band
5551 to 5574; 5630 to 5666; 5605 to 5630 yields 0.80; 8.46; 8.9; 8.74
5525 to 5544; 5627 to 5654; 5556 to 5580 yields 1.85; 8.73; 8.69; 8.72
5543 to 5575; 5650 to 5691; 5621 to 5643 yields 1.26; 8.53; 9.13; 8.92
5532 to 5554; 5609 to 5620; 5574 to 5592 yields 1.75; 8.86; 8.46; 8.64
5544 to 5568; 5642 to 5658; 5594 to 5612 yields 1.68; 8.81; 9.13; 8.97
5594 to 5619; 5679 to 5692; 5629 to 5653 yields -0.28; 8.2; 9.06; 8.57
